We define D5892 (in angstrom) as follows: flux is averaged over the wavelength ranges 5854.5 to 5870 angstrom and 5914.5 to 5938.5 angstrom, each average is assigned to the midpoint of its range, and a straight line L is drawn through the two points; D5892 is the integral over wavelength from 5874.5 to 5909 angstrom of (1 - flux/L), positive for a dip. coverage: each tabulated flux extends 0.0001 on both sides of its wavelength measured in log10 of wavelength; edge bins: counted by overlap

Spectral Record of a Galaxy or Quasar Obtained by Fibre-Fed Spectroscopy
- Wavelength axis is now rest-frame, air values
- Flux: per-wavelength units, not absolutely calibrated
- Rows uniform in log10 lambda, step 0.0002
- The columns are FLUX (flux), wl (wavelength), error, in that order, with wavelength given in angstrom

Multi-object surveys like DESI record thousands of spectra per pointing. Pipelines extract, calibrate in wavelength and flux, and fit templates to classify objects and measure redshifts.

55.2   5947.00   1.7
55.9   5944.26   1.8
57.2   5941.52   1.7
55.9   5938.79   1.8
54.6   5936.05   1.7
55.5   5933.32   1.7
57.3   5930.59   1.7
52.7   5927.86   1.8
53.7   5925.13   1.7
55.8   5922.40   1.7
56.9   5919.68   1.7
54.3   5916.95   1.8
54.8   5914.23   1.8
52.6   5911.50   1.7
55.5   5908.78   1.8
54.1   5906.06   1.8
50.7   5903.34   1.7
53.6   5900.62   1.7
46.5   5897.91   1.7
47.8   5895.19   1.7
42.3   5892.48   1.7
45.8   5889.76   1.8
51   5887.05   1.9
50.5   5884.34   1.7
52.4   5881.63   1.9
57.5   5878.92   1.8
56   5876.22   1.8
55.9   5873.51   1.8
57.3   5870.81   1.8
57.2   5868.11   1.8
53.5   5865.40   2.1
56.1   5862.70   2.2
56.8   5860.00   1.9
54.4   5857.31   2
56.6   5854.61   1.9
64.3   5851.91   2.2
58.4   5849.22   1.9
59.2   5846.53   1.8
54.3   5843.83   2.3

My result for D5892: 2.8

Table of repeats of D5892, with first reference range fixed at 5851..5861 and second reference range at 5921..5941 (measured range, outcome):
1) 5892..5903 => 1.6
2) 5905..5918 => 0.4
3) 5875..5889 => 0.9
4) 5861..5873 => 0.3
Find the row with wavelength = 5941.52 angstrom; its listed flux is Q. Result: 57.2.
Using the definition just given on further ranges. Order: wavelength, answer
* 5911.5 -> 52.6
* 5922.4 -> 55.8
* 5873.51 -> 55.9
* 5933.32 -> 55.5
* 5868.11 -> 57.2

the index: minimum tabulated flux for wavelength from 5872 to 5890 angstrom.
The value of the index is 45.8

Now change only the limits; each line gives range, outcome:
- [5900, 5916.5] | 50.7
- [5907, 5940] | 52.6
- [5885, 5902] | 42.3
